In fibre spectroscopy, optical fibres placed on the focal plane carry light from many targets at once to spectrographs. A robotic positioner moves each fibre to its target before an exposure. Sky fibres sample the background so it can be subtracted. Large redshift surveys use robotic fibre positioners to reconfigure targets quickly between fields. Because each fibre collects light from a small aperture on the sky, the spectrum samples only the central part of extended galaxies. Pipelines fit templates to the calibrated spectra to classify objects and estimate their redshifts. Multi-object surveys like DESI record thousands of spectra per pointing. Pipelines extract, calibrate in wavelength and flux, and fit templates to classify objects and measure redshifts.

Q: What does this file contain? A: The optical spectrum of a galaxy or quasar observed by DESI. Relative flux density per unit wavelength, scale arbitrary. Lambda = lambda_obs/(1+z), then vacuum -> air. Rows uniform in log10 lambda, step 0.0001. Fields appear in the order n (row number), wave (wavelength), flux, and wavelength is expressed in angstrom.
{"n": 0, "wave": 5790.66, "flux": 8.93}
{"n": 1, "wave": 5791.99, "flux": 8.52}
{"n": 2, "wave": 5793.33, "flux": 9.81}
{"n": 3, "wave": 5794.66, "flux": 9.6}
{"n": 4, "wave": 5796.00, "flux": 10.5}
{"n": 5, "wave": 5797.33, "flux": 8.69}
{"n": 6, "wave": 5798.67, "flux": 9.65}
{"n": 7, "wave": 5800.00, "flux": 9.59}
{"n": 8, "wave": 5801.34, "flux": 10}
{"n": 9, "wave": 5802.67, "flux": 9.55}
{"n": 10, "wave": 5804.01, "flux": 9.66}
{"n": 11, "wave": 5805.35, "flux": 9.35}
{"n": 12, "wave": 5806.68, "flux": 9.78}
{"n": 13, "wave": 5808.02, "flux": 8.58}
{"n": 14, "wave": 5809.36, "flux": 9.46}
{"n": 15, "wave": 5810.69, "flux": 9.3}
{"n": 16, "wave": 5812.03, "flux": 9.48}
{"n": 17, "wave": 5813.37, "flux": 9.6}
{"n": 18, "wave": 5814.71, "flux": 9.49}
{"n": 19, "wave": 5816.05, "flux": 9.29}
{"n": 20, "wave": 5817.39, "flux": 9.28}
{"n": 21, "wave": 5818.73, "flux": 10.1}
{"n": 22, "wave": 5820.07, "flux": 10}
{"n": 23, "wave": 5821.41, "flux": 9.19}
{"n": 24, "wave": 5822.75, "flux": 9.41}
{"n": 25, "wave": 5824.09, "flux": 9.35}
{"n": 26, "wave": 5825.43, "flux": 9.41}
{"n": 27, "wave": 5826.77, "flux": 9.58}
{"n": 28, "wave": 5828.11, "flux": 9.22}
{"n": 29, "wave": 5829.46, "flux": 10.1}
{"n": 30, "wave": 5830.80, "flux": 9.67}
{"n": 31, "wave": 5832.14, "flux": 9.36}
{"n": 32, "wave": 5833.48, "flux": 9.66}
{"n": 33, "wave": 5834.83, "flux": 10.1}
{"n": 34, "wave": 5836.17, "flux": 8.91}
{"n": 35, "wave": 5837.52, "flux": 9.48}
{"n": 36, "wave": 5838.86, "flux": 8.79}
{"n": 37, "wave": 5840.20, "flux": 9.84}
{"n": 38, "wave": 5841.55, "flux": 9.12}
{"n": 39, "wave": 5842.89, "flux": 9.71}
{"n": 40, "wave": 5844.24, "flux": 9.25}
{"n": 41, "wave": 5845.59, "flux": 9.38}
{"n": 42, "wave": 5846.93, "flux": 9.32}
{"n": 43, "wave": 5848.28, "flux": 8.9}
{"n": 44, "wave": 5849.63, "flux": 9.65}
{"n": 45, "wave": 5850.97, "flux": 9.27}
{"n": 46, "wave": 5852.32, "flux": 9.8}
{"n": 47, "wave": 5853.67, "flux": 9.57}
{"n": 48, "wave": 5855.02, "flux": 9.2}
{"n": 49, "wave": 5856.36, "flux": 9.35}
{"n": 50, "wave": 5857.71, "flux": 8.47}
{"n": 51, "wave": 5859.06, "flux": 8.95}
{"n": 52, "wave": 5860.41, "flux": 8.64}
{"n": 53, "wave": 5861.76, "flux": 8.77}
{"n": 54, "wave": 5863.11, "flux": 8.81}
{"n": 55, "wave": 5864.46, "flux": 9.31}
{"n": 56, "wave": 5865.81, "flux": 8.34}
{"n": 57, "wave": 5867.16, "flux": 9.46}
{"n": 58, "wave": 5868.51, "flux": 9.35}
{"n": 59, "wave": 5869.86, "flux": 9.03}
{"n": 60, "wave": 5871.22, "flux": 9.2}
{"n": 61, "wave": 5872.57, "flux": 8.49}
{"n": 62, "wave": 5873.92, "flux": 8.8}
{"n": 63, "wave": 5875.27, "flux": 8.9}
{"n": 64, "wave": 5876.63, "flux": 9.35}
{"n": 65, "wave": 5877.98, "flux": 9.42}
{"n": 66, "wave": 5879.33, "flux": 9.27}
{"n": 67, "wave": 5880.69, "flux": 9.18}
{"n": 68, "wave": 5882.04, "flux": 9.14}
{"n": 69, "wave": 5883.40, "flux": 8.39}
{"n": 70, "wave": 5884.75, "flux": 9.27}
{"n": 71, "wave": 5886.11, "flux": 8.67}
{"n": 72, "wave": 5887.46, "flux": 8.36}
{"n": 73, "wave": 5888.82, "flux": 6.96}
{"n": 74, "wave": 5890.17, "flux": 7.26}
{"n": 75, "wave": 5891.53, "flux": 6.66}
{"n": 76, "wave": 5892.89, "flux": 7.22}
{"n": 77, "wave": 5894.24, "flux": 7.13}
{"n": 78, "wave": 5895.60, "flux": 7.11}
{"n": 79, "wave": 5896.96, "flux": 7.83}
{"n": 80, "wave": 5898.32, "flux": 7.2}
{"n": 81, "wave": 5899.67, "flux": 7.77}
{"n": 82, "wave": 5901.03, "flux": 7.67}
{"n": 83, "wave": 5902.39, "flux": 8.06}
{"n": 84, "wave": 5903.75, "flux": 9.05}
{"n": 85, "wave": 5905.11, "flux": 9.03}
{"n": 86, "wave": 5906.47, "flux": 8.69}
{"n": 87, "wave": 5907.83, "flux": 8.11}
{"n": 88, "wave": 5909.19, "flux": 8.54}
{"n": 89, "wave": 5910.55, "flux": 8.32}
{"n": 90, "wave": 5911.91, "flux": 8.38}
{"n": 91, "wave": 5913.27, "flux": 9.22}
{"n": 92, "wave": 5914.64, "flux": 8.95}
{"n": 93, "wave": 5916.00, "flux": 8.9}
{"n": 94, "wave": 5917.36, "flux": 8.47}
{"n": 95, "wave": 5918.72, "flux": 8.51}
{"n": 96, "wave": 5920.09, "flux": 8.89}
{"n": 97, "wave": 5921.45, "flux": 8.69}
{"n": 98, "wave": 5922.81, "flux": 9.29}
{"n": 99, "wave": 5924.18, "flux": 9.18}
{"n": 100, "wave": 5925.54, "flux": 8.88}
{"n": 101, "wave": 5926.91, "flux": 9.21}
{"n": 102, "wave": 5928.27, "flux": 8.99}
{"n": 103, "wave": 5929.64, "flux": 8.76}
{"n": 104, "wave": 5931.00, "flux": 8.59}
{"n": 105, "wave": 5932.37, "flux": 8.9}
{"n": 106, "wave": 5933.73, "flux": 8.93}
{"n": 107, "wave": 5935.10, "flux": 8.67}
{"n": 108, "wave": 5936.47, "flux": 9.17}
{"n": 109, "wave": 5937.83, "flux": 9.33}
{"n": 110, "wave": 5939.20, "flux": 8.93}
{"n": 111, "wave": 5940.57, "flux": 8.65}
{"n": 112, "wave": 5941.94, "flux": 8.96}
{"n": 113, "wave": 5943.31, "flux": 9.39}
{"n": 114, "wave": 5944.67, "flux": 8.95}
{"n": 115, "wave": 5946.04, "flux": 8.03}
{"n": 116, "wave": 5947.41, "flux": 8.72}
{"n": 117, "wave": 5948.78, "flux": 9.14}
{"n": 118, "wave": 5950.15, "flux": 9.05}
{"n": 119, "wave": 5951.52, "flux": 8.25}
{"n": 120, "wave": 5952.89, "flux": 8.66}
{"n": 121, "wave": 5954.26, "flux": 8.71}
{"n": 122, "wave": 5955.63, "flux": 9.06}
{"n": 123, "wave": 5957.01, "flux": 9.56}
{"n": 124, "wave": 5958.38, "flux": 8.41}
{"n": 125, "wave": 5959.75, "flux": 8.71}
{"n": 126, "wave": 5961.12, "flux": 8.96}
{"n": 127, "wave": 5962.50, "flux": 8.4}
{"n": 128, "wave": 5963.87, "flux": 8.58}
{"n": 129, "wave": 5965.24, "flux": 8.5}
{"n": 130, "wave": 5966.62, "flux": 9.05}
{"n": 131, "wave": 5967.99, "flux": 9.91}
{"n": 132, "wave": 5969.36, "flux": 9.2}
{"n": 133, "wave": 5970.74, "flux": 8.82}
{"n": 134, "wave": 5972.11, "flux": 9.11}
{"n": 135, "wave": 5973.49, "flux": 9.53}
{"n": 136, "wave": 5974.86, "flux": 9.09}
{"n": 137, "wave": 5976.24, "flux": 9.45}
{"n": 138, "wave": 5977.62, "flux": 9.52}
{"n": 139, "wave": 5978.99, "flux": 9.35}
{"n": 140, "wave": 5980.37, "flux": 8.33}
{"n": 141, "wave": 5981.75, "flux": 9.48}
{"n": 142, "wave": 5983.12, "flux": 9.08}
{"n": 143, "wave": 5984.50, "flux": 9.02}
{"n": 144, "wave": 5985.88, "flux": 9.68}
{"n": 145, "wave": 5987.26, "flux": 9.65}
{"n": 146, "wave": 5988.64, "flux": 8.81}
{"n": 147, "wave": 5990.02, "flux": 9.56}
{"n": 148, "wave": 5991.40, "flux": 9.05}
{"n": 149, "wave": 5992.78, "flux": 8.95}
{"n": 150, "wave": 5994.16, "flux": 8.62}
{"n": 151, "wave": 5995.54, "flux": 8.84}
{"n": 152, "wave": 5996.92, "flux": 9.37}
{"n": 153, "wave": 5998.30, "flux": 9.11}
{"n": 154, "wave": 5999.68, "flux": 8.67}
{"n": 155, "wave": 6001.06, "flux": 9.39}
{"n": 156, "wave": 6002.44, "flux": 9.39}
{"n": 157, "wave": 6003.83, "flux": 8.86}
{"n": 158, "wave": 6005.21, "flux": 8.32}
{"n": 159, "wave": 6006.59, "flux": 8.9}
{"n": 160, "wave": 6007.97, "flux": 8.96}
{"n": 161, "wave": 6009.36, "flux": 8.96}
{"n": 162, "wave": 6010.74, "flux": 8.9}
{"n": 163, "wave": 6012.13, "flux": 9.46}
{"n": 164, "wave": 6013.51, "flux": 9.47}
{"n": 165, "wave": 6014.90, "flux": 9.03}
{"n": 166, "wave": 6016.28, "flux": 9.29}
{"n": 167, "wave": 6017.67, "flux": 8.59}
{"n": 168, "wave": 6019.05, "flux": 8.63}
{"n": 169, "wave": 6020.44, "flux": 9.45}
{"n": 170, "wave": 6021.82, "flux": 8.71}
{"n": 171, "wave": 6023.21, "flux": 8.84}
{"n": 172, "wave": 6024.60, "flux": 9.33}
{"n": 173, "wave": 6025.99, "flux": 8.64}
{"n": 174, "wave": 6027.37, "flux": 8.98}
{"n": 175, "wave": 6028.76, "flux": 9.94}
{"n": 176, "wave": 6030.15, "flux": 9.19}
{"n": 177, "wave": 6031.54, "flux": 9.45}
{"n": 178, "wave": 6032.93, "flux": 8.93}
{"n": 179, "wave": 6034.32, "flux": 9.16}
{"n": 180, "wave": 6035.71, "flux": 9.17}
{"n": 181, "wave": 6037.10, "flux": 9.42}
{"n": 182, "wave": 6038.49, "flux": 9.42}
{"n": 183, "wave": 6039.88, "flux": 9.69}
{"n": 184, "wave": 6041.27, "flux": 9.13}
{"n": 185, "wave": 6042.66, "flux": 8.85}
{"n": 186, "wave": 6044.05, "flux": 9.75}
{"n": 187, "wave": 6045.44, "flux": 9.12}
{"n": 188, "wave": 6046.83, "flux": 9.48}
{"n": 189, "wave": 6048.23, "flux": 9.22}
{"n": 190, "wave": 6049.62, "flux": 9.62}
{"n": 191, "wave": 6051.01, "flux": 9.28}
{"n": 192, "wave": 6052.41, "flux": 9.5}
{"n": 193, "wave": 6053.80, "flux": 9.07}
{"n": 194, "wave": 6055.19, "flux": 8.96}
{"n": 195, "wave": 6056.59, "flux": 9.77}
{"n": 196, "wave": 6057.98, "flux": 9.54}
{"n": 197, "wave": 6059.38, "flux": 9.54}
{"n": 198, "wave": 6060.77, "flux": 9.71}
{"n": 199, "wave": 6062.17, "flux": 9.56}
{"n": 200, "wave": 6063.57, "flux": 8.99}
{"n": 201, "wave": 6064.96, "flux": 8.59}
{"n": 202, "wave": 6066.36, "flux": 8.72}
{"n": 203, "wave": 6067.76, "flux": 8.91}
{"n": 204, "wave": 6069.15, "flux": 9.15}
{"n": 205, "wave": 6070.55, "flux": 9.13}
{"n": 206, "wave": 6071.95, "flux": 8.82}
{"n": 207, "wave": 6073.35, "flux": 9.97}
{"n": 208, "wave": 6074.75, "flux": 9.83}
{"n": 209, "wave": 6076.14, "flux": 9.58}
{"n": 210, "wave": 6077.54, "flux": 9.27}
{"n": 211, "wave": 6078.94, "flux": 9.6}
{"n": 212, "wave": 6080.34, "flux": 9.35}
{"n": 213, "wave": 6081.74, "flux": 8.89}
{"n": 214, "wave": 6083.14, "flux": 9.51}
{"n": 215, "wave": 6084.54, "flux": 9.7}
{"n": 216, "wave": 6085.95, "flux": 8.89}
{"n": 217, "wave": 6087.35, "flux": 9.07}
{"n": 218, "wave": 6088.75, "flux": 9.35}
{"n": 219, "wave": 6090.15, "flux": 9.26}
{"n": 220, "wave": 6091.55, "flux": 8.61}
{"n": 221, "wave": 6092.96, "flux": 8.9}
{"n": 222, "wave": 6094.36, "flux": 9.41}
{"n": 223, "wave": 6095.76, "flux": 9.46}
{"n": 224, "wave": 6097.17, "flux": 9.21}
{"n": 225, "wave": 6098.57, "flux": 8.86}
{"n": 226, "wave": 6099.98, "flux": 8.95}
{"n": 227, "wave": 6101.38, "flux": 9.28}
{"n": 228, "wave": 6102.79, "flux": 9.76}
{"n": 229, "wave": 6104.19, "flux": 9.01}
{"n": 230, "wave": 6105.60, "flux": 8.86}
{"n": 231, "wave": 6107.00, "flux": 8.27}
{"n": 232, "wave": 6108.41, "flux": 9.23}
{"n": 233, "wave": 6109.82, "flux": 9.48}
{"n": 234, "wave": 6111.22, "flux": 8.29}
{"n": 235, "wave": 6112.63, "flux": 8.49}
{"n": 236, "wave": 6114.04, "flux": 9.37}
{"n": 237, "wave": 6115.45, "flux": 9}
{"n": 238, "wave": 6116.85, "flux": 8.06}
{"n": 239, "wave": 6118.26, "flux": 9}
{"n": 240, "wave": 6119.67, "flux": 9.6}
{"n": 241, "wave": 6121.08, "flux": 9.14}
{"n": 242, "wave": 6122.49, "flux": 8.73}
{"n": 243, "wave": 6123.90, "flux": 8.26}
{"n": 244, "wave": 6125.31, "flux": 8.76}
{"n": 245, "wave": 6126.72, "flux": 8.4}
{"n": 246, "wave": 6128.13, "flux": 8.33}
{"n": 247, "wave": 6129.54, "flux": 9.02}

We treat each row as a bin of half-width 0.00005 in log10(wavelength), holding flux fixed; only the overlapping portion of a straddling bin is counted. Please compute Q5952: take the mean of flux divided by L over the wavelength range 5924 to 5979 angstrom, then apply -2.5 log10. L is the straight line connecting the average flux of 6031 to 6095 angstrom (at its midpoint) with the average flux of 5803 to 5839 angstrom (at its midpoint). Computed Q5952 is 0.050 mag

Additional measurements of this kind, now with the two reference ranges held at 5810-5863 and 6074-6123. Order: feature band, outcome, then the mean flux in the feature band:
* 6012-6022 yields 0.014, 9.08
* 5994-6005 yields 0.024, 9.02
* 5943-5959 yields 0.054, 8.82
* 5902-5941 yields 0.058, 8.81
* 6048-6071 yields -0.011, 9.25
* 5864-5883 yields 0.032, 9.07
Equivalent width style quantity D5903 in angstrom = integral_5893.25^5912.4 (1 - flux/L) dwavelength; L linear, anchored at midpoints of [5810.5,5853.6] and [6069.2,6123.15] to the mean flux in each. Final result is 2.7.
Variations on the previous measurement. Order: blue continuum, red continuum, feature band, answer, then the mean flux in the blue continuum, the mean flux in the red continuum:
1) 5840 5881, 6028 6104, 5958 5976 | 0.5 angstrom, 9.15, 9.28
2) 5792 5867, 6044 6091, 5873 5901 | 3.5 angstrom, 9.39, 9.31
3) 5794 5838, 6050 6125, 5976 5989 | 0.1 angstrom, 9.53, 9.15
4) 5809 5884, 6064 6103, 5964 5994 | 0.2 angstrom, 9.28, 9.21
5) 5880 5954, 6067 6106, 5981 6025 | -0.9 angstrom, 8.53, 9.24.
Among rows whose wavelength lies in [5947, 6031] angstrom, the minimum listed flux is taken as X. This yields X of 8.25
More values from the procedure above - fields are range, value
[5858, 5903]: 6.66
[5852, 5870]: 8.34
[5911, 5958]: 8.03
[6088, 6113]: 8.27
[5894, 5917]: 7.11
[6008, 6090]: 8.59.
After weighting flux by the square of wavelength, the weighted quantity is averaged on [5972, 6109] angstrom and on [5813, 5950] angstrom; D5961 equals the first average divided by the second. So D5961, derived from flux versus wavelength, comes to 1.09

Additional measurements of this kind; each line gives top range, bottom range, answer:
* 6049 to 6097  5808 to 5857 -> 1.06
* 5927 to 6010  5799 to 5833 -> 0.99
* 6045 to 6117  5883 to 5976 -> 1.12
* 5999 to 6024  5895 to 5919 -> 1.12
